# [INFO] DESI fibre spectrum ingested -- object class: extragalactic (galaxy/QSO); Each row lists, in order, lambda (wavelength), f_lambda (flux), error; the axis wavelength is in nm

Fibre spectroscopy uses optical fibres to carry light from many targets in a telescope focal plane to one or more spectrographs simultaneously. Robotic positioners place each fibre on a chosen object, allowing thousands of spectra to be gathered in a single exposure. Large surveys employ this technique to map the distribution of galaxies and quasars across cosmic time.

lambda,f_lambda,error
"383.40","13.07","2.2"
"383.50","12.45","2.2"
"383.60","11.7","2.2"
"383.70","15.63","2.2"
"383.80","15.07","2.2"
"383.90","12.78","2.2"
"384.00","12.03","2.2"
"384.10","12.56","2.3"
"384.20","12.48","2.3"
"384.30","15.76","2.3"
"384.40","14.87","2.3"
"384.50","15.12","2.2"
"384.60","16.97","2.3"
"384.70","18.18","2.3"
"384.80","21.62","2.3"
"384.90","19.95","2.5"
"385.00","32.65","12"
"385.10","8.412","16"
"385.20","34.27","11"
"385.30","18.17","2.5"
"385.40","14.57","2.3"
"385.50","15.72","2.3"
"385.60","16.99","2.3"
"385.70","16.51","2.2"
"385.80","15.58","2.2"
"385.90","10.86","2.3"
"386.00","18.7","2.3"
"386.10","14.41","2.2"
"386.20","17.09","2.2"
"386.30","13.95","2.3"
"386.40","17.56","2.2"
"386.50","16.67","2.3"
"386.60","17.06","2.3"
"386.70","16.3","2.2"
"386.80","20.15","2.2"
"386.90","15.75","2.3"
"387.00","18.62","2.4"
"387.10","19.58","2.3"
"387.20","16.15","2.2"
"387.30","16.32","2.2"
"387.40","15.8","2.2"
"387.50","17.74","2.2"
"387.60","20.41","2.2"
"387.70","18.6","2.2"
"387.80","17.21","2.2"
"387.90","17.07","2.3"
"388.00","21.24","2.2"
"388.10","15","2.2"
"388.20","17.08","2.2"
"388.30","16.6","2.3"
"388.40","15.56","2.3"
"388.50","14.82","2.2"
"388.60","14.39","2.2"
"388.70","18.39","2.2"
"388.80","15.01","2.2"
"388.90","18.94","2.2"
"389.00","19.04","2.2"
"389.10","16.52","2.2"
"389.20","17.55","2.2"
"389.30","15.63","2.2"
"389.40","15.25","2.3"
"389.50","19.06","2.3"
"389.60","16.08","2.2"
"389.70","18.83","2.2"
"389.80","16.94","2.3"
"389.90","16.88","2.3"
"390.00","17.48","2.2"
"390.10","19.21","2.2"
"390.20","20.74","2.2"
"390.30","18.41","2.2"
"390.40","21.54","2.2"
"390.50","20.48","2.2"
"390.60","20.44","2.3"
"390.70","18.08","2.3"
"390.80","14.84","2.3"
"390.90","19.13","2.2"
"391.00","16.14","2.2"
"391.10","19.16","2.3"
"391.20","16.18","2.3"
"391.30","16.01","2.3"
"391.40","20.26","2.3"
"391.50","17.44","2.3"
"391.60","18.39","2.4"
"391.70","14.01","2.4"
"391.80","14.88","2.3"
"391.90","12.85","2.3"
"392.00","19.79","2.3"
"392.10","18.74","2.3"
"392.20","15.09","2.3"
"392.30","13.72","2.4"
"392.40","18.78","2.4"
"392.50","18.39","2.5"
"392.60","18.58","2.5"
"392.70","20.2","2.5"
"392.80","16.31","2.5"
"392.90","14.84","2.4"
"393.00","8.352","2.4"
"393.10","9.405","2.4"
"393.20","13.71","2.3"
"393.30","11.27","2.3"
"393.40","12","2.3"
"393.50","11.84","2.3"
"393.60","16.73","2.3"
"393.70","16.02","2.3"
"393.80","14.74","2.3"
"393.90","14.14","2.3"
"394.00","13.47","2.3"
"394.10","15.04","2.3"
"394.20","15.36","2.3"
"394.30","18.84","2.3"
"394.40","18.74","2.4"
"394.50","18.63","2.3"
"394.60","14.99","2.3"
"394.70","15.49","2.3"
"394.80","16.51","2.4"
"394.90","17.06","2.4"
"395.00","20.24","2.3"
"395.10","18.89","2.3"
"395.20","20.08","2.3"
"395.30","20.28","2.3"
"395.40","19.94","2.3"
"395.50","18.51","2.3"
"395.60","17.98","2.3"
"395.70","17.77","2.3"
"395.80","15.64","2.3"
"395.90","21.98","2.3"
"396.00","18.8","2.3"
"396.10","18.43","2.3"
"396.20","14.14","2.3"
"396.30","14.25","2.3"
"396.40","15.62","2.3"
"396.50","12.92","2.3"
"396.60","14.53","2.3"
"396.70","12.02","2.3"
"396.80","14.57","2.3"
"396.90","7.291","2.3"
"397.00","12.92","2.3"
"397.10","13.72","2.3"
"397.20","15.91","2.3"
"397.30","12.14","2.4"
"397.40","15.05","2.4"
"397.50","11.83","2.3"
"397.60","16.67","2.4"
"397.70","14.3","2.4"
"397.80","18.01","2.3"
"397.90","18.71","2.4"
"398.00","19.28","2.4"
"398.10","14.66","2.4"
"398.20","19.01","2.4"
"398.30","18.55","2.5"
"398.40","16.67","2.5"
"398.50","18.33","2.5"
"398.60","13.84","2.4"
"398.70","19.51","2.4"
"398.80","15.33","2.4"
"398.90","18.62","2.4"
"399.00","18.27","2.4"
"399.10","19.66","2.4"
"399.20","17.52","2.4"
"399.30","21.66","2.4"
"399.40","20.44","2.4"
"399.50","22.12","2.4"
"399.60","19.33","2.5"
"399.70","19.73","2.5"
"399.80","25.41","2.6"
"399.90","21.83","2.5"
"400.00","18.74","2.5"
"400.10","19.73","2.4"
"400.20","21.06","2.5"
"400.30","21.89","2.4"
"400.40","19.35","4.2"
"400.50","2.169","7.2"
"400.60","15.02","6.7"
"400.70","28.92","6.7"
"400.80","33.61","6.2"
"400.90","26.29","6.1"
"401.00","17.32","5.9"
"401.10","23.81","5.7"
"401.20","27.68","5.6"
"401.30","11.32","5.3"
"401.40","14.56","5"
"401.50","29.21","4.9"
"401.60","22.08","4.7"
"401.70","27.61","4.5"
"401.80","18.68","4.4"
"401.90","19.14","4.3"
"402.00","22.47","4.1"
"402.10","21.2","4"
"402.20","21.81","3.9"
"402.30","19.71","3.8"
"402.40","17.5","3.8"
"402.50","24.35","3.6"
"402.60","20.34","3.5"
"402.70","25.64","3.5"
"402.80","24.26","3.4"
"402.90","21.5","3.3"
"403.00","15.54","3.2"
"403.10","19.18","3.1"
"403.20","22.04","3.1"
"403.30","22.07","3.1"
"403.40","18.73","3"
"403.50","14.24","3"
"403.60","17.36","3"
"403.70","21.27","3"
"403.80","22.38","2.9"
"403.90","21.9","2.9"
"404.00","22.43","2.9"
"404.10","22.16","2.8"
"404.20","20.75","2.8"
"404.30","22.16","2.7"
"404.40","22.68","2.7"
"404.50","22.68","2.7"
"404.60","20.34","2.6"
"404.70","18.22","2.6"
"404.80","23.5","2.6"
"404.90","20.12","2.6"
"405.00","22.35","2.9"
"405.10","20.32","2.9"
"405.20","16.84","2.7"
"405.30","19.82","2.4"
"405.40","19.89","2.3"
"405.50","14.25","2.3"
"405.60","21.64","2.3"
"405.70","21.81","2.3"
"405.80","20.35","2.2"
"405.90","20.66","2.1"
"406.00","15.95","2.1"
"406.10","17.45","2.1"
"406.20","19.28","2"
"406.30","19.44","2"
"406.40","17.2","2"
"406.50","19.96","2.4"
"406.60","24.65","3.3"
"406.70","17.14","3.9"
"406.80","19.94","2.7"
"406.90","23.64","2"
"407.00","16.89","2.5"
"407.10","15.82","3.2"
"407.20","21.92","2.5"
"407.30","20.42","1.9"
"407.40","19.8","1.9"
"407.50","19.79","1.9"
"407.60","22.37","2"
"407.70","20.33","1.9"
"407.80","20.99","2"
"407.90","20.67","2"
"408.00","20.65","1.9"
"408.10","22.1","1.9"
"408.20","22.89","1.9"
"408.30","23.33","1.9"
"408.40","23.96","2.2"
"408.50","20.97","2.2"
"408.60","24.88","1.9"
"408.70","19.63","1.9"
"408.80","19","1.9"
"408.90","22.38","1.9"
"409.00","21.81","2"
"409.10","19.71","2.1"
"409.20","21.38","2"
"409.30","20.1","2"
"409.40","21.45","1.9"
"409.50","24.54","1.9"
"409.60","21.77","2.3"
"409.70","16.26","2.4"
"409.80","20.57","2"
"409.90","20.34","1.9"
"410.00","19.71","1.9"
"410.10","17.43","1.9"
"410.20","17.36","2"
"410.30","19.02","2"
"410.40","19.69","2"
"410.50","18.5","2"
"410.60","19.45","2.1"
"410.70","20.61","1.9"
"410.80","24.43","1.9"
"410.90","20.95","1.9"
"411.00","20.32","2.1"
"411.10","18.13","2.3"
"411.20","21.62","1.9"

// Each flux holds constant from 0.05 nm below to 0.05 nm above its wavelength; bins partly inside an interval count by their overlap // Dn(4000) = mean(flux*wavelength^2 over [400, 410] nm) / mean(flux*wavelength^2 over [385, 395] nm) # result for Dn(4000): 1.32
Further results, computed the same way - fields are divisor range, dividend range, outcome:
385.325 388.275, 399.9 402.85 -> 1.36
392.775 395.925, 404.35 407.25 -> 1.31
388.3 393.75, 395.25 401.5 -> 1.12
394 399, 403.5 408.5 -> 1.30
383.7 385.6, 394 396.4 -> 1.08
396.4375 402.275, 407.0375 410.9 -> 1.17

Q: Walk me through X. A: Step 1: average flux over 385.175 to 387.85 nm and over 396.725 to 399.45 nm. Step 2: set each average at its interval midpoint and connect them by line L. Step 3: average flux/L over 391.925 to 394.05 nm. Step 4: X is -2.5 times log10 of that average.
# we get 0.12 mag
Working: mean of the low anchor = 17.3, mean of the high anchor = 16.3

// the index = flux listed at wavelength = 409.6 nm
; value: 21.77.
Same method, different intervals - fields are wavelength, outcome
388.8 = 15.01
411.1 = 18.13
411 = 20.32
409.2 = 21.38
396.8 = 14.57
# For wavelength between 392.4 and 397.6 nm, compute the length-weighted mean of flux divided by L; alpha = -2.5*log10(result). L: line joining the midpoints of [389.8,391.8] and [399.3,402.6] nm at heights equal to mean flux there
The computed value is 0.23 mag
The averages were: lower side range 18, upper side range 21.1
